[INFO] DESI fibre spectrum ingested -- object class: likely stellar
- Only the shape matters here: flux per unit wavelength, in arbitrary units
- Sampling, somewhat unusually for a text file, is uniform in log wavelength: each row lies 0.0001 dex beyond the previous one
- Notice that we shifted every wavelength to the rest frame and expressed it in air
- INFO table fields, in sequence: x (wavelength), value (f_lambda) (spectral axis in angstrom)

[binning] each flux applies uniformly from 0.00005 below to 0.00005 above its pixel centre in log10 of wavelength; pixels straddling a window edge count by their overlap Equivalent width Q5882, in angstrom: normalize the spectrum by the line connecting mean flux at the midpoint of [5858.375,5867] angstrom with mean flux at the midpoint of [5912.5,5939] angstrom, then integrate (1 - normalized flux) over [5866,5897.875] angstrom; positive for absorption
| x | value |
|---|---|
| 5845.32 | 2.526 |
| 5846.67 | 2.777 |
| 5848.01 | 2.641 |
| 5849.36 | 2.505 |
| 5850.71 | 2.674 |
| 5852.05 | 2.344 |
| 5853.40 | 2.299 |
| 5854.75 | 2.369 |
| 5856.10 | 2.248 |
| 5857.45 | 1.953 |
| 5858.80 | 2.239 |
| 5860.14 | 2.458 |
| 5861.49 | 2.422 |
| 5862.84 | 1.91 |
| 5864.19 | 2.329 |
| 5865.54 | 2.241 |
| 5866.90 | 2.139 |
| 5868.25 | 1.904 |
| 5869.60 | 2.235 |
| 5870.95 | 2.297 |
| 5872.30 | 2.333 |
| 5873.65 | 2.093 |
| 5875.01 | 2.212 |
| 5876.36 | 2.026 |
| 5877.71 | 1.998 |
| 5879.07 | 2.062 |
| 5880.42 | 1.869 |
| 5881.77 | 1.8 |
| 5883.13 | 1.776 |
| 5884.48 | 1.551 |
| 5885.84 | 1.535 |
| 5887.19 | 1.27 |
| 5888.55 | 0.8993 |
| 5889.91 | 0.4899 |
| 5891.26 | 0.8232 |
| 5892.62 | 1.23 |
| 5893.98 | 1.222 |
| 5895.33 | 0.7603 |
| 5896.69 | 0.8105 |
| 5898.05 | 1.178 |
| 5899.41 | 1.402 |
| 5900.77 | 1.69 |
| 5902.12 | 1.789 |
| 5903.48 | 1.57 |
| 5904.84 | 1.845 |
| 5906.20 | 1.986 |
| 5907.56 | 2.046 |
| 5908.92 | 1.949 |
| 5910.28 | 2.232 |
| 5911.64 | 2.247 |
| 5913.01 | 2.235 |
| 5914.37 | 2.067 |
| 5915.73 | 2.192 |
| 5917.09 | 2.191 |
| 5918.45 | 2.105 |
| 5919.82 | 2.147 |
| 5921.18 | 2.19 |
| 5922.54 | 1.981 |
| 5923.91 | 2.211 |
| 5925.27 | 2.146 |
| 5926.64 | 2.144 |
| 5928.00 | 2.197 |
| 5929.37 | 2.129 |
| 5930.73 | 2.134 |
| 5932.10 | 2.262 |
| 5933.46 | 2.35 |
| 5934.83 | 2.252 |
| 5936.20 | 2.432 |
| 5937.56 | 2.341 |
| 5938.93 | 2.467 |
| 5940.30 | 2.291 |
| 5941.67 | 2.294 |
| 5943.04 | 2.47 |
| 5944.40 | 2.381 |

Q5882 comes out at 8.8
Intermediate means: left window 2.26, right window 2.2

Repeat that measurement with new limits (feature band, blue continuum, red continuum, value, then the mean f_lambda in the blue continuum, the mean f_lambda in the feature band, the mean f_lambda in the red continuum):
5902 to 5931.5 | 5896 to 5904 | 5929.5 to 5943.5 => -4.5 angstrom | 1.4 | 2.08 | 2.32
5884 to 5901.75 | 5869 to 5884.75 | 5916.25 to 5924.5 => 7.9 angstrom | 2.03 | 1.15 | 2.14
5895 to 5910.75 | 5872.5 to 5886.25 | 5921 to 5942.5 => 3.4 angstrom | 1.91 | 1.62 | 2.24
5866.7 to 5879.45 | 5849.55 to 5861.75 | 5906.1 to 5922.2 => 0.8 angstrom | 2.34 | 2.13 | 2.13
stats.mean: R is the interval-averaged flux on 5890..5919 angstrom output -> 1.67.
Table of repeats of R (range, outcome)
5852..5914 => 1.83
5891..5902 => 1.18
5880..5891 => 1.37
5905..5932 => 2.13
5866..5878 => 2.14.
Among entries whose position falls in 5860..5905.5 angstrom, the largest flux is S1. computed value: 2.458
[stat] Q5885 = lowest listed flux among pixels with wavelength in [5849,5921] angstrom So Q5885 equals 0.4899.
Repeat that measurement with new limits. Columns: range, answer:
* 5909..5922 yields 2.067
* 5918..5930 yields 1.981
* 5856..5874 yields 1.904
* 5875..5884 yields 1.776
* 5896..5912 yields 0.8105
